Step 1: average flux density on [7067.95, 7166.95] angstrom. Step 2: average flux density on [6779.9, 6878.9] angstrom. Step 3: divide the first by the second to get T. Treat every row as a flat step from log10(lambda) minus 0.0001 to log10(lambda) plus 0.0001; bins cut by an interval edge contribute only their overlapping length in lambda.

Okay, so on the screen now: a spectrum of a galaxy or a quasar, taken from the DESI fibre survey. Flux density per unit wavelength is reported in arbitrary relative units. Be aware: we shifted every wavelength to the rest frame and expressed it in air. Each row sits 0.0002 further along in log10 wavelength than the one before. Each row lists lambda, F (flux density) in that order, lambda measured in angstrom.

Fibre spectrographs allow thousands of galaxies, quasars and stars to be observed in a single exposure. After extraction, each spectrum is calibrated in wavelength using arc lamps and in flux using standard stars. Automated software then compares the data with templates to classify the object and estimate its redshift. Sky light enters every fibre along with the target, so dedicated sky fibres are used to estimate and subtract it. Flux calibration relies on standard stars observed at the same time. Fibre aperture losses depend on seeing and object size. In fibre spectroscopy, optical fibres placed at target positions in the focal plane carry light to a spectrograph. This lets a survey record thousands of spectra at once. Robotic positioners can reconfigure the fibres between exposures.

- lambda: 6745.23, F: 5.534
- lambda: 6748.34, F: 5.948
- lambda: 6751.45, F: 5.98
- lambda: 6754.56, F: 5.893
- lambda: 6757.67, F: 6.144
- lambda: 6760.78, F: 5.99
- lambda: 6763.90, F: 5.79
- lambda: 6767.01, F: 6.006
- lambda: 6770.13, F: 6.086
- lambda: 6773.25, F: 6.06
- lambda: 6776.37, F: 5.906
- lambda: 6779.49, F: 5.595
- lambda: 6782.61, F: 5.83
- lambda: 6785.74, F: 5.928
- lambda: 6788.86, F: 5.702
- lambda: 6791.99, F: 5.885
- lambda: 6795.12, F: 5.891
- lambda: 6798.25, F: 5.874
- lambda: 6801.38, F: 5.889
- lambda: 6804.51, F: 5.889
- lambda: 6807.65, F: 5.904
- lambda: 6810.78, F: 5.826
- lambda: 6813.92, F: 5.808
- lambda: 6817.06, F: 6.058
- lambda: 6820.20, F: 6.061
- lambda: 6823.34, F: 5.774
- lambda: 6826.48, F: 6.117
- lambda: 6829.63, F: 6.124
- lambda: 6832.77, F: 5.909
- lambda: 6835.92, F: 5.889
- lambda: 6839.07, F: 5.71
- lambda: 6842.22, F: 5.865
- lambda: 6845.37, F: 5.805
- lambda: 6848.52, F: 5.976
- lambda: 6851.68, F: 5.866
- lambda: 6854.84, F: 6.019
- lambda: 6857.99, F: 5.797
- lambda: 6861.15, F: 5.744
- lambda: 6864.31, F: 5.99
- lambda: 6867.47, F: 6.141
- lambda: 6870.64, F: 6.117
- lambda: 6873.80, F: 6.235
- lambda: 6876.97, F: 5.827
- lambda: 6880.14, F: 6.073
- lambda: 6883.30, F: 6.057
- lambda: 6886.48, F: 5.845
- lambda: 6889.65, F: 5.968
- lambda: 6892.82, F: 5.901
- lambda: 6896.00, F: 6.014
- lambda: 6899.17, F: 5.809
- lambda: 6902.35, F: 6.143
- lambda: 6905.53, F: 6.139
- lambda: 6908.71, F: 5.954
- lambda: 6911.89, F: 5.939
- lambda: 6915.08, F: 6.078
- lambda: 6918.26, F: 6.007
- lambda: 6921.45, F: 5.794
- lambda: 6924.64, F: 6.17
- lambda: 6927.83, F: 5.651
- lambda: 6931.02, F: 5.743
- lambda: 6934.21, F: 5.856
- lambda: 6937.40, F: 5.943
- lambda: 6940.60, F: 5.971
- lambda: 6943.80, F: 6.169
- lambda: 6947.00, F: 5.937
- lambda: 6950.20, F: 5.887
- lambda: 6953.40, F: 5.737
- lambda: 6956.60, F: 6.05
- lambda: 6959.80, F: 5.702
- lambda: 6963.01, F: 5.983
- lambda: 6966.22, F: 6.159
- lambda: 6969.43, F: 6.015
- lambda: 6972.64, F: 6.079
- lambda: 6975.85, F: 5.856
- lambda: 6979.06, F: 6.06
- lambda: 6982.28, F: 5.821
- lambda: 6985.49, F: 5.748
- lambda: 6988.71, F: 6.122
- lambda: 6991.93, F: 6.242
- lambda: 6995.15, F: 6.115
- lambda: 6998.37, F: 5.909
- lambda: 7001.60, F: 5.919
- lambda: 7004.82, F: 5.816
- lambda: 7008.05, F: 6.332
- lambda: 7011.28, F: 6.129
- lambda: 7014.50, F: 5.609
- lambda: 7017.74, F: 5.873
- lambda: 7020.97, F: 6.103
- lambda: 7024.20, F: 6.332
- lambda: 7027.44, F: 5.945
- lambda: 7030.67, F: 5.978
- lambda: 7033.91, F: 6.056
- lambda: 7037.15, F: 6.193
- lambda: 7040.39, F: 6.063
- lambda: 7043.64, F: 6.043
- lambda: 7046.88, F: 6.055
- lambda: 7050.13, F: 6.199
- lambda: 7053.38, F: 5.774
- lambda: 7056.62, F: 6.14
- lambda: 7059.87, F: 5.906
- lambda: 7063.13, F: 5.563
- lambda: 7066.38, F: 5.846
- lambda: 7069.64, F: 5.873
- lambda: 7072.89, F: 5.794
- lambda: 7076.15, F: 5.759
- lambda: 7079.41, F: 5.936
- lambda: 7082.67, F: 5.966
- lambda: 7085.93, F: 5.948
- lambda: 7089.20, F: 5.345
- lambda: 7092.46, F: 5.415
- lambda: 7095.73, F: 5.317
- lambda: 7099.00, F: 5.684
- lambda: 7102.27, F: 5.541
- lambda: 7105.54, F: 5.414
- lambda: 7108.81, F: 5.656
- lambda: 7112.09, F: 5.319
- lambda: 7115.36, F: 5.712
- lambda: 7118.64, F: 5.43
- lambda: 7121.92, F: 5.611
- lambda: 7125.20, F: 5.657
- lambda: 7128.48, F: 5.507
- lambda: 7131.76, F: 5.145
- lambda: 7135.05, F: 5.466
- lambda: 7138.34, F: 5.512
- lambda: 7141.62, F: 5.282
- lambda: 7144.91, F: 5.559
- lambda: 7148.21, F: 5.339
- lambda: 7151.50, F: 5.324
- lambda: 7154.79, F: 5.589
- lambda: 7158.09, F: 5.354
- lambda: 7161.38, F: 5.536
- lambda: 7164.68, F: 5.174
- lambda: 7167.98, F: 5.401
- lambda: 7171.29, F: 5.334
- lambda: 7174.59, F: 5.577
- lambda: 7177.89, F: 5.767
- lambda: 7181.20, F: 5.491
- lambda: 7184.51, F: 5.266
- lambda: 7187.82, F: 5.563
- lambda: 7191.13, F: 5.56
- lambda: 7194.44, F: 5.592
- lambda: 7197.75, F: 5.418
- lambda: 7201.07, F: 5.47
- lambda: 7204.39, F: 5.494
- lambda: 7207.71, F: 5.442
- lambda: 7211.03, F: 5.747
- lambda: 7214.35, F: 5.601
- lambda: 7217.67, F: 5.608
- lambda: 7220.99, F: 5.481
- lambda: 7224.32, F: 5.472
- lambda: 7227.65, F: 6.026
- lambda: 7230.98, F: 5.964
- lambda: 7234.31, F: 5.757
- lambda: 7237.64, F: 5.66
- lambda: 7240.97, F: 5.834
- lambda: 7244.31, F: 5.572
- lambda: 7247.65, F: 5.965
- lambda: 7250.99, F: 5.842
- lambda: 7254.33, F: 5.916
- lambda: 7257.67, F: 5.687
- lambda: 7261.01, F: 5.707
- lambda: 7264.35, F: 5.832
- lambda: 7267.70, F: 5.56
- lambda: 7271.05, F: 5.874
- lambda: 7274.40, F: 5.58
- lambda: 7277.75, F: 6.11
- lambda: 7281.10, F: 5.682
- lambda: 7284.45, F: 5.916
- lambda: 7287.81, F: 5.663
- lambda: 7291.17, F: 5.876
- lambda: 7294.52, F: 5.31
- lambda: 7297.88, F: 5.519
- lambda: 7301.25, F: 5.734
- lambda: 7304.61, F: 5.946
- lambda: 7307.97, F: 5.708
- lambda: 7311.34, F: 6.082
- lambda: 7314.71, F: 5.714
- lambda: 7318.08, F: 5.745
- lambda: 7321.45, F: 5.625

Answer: 0.9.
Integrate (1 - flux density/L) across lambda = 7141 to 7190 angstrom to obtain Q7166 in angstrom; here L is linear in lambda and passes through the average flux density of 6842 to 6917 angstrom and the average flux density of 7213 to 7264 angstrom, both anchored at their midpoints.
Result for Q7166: 2.9 angstrom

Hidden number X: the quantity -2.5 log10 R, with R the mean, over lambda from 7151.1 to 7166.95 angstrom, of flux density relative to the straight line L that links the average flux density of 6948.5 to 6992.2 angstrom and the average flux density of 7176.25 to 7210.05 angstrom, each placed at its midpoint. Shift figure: 0.03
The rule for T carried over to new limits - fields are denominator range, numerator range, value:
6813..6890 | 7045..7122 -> 0.96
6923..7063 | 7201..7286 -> 0.96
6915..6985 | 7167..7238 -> 0.94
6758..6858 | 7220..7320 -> 0.98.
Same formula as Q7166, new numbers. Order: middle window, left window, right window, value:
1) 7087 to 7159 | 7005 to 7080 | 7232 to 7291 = 5.3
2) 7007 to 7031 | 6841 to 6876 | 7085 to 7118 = -1.5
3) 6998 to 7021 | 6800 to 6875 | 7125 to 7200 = -1.1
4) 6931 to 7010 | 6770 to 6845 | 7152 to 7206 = -3.7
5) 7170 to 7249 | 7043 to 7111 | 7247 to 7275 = 2.2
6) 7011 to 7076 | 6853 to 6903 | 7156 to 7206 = -3.0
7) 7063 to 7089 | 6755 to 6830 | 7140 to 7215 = -1.1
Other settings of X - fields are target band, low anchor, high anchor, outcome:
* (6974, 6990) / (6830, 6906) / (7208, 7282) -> -0.01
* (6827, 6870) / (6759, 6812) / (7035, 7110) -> -0.01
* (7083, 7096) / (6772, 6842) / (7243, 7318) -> 0.05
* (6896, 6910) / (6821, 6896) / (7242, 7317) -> -0.02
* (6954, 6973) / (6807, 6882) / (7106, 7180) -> -0.04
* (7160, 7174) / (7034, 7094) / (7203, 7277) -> 0.08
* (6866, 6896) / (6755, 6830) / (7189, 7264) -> -0.03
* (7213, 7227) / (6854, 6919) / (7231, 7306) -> 0.04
